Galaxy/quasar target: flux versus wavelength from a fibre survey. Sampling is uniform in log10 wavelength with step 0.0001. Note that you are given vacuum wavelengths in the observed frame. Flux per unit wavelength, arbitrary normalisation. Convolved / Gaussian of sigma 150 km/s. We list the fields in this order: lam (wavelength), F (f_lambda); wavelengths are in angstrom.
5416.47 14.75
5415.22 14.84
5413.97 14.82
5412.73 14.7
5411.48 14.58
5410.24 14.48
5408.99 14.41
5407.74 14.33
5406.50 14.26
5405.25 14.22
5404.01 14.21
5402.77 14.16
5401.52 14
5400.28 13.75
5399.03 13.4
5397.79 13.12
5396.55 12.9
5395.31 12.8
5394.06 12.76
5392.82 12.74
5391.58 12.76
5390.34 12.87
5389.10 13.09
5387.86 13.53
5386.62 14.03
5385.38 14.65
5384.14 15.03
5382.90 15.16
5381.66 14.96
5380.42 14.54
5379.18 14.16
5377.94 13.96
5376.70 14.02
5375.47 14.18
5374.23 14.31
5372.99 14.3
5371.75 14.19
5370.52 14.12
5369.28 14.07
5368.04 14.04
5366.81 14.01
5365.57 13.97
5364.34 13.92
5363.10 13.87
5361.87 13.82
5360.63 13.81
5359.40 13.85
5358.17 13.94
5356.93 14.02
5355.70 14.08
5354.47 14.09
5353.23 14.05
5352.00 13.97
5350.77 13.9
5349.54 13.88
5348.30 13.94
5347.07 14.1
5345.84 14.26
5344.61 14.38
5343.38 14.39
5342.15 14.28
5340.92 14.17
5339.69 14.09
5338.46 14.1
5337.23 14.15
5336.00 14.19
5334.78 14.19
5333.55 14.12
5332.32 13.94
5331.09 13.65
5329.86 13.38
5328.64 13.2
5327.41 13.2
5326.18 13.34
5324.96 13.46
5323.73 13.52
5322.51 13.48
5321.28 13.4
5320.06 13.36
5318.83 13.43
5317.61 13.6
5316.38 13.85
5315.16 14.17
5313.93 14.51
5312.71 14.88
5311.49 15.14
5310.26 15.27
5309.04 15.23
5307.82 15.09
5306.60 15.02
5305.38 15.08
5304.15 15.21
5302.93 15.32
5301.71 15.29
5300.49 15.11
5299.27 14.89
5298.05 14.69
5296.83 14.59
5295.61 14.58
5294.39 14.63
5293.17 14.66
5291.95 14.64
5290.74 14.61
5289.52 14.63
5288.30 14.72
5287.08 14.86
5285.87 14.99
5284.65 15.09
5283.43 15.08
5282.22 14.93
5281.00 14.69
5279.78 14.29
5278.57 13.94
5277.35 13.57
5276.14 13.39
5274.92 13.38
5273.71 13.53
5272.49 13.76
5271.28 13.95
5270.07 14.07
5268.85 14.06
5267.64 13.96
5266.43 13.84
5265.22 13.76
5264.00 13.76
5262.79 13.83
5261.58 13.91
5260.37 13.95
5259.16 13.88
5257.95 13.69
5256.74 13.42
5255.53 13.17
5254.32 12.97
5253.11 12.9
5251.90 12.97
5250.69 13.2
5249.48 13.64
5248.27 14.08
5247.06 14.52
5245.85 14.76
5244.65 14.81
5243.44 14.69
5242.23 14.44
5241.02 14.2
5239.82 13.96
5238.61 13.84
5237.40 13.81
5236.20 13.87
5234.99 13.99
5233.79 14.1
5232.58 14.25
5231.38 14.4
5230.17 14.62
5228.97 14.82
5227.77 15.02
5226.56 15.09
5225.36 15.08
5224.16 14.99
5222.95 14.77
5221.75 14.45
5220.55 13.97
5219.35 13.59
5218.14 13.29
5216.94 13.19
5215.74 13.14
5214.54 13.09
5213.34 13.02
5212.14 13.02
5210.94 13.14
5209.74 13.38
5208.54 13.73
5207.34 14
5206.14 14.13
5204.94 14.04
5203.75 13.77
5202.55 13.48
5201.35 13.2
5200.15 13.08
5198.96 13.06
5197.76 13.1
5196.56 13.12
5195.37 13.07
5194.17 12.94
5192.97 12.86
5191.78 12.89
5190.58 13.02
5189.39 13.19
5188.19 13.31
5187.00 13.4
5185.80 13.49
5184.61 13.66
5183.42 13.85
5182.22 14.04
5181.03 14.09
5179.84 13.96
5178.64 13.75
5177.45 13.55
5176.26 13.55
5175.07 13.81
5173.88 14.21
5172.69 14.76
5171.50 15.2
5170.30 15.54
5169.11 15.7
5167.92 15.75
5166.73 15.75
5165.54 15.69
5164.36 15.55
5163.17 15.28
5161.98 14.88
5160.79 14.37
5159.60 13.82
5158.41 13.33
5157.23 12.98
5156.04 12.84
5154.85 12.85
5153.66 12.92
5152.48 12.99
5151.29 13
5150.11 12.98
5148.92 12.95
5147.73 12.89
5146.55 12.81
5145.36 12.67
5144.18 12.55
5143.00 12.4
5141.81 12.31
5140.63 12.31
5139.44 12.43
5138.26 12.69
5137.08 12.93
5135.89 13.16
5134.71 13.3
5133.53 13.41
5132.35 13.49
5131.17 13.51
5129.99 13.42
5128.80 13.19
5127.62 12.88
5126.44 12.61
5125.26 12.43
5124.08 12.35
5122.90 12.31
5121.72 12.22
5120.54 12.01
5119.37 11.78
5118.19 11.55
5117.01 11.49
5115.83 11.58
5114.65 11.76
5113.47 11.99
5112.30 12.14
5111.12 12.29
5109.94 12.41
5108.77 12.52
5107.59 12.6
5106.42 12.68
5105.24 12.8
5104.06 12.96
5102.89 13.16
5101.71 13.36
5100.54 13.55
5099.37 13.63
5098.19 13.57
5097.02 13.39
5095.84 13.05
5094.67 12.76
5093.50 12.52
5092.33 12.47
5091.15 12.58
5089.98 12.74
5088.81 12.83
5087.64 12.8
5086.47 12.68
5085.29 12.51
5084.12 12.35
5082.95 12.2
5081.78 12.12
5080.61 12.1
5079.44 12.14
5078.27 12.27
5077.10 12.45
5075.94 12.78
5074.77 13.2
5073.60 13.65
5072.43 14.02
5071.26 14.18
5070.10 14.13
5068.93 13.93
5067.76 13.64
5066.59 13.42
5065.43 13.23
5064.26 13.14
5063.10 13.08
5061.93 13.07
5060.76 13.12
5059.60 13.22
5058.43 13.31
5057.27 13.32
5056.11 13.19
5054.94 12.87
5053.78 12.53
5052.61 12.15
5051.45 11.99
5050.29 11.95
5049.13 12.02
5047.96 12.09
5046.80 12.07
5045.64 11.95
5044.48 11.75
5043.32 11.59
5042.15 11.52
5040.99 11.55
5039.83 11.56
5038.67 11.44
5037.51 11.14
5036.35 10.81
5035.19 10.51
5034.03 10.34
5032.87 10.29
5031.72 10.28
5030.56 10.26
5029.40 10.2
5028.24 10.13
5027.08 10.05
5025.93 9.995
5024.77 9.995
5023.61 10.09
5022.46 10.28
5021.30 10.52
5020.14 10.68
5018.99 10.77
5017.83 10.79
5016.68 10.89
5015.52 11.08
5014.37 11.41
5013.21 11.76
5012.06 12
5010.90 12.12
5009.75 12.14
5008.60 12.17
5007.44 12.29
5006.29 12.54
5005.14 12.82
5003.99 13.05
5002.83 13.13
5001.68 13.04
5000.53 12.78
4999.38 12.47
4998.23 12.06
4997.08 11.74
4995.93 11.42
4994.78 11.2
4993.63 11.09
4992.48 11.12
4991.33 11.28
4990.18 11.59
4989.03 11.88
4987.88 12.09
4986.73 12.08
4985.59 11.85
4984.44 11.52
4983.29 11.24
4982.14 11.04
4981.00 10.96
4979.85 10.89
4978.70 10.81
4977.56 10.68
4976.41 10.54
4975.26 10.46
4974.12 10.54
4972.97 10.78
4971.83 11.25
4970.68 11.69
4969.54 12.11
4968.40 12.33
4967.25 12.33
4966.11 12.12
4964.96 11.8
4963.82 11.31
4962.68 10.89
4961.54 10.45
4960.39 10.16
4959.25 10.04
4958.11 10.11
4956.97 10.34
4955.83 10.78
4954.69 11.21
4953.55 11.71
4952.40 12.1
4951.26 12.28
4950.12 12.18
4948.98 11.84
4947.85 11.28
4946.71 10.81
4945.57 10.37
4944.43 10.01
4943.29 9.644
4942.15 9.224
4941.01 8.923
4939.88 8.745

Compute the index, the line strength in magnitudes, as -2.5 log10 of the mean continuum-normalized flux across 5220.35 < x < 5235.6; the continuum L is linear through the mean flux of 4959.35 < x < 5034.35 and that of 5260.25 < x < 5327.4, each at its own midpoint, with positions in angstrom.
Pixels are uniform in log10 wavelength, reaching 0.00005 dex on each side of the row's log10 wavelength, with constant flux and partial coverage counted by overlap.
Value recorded -0.07 mag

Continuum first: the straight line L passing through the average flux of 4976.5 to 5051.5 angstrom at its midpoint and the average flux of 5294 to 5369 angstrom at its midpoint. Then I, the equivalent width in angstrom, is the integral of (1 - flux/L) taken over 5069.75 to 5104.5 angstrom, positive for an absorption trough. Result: -2.60 angstrom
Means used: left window 11.4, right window 14.2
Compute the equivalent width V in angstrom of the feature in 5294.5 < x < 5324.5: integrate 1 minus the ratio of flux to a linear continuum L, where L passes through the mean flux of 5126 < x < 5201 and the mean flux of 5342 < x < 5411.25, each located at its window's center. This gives -1.5 angstrom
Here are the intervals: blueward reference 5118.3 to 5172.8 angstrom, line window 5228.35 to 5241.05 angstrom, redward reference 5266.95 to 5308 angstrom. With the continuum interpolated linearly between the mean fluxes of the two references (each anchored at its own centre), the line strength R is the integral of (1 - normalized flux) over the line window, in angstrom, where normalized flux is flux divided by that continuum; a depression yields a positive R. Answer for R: -0.06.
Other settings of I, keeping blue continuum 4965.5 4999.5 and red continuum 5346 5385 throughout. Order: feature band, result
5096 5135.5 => -1.0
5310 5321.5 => -0.3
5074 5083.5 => -0.3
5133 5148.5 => -0.3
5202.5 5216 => -0.5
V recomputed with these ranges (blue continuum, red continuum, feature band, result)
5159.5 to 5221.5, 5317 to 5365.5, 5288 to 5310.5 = -1.7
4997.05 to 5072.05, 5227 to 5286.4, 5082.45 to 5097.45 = -0.3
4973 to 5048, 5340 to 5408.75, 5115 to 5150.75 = -1.2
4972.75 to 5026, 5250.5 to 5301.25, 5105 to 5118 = 0.4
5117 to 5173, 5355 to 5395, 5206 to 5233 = -0.9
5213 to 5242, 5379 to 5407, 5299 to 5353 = -1.1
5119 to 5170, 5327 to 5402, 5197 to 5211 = 0.0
